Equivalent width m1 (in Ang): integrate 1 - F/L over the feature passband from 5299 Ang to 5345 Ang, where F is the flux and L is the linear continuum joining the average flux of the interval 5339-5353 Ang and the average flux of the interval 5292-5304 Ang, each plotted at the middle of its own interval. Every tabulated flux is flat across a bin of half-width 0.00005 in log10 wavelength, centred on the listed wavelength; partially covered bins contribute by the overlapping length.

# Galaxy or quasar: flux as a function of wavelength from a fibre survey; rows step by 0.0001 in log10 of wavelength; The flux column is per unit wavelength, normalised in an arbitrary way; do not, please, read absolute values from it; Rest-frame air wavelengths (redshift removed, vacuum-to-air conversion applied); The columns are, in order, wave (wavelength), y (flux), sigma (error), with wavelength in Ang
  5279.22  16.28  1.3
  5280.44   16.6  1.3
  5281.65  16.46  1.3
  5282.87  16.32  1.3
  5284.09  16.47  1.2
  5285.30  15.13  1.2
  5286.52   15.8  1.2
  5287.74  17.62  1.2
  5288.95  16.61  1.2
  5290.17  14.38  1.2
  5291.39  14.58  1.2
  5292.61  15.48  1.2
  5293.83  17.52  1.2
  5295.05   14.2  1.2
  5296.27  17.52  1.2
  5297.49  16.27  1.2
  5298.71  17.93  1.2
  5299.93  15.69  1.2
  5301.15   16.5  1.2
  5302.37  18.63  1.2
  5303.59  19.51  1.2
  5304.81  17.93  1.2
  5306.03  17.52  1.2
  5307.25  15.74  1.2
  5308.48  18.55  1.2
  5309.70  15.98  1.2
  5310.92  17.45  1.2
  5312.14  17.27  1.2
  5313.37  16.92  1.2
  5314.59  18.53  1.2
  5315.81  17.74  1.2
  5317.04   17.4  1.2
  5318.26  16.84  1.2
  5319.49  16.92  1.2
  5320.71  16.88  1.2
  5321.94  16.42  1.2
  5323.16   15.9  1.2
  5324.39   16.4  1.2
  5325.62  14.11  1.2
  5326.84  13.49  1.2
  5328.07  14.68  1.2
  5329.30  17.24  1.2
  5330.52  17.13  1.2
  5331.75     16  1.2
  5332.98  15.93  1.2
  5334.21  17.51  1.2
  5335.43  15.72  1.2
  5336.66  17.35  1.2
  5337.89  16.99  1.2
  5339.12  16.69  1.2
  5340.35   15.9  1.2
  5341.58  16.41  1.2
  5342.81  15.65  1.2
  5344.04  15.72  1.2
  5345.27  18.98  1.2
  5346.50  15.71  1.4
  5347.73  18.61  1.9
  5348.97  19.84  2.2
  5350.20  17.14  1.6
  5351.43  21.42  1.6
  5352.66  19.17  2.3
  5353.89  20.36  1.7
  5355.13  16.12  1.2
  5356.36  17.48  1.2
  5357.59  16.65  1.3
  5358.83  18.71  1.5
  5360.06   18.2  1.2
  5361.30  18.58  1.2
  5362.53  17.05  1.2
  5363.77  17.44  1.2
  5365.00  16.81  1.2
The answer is 1.4 Ang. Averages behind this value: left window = 16.9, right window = 17.6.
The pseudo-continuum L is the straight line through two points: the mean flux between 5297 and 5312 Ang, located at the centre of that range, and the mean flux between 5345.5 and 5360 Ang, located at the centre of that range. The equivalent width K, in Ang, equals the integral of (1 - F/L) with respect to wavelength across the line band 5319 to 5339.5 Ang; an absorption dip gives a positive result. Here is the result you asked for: 1.9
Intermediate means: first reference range 17.3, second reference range 18.3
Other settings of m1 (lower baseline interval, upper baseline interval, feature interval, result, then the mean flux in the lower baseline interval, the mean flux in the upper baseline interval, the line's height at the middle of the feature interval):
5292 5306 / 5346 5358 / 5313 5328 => 1.0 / 17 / 18.3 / 17.6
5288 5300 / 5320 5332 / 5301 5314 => -1.2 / 16.1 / 15.8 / 16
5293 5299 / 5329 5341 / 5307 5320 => -0.5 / 16.6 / 16.6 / 16.6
